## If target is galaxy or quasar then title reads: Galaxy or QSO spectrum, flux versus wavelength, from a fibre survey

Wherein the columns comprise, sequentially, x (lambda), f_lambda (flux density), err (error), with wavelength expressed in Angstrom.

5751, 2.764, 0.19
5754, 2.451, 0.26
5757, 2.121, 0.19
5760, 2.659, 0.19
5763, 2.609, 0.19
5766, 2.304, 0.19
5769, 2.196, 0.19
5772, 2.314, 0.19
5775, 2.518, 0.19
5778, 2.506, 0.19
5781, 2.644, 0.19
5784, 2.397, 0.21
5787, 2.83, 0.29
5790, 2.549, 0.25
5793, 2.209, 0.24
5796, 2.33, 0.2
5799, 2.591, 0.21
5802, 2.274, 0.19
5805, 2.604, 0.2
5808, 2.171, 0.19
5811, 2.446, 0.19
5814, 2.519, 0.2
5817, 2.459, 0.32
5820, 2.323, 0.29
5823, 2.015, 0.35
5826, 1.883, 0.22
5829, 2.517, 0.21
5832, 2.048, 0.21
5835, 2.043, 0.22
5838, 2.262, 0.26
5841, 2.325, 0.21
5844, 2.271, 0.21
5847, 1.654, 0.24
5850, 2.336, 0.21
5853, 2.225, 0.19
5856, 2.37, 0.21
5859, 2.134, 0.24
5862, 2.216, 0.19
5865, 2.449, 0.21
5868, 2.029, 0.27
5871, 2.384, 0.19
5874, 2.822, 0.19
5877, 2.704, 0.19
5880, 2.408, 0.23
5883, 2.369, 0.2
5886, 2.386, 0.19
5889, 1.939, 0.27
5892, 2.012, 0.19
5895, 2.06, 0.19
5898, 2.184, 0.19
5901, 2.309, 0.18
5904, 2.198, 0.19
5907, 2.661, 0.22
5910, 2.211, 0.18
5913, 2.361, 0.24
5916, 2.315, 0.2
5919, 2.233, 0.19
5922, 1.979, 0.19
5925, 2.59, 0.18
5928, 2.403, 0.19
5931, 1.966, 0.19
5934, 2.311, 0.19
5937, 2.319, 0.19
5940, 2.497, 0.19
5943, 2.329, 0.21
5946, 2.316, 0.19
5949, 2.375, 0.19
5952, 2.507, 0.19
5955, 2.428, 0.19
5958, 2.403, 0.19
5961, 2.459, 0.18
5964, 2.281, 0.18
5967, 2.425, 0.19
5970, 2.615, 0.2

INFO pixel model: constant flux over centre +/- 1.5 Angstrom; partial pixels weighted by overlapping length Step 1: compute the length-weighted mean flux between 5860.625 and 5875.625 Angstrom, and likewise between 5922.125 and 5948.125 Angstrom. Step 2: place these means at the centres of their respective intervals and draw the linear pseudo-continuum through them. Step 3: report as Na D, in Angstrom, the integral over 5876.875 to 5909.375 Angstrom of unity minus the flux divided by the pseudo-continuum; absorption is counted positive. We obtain 1.2 Angstrom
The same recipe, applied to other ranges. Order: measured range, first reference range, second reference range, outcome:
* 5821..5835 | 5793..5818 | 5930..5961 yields 1.7 Angstrom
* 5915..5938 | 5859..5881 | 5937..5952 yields 1.2 Angstrom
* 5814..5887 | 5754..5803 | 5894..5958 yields 3.1 Angstrom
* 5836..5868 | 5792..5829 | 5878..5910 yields 1.1 Angstrom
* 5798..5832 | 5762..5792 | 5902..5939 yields 1.4 Angstrom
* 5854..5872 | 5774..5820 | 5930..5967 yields 1.2 Angstrom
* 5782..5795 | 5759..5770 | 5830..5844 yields -0.7 Angstrom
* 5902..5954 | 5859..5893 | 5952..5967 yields 1.1 Angstrom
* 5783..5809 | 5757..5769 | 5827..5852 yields -1.4 Angstrom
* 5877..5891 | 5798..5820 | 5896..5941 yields 0.2 Angstrom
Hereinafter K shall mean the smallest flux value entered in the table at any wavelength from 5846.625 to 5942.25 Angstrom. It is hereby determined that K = 1.654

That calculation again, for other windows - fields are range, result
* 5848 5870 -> 2.029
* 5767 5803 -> 2.196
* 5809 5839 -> 1.883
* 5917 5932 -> 1.966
